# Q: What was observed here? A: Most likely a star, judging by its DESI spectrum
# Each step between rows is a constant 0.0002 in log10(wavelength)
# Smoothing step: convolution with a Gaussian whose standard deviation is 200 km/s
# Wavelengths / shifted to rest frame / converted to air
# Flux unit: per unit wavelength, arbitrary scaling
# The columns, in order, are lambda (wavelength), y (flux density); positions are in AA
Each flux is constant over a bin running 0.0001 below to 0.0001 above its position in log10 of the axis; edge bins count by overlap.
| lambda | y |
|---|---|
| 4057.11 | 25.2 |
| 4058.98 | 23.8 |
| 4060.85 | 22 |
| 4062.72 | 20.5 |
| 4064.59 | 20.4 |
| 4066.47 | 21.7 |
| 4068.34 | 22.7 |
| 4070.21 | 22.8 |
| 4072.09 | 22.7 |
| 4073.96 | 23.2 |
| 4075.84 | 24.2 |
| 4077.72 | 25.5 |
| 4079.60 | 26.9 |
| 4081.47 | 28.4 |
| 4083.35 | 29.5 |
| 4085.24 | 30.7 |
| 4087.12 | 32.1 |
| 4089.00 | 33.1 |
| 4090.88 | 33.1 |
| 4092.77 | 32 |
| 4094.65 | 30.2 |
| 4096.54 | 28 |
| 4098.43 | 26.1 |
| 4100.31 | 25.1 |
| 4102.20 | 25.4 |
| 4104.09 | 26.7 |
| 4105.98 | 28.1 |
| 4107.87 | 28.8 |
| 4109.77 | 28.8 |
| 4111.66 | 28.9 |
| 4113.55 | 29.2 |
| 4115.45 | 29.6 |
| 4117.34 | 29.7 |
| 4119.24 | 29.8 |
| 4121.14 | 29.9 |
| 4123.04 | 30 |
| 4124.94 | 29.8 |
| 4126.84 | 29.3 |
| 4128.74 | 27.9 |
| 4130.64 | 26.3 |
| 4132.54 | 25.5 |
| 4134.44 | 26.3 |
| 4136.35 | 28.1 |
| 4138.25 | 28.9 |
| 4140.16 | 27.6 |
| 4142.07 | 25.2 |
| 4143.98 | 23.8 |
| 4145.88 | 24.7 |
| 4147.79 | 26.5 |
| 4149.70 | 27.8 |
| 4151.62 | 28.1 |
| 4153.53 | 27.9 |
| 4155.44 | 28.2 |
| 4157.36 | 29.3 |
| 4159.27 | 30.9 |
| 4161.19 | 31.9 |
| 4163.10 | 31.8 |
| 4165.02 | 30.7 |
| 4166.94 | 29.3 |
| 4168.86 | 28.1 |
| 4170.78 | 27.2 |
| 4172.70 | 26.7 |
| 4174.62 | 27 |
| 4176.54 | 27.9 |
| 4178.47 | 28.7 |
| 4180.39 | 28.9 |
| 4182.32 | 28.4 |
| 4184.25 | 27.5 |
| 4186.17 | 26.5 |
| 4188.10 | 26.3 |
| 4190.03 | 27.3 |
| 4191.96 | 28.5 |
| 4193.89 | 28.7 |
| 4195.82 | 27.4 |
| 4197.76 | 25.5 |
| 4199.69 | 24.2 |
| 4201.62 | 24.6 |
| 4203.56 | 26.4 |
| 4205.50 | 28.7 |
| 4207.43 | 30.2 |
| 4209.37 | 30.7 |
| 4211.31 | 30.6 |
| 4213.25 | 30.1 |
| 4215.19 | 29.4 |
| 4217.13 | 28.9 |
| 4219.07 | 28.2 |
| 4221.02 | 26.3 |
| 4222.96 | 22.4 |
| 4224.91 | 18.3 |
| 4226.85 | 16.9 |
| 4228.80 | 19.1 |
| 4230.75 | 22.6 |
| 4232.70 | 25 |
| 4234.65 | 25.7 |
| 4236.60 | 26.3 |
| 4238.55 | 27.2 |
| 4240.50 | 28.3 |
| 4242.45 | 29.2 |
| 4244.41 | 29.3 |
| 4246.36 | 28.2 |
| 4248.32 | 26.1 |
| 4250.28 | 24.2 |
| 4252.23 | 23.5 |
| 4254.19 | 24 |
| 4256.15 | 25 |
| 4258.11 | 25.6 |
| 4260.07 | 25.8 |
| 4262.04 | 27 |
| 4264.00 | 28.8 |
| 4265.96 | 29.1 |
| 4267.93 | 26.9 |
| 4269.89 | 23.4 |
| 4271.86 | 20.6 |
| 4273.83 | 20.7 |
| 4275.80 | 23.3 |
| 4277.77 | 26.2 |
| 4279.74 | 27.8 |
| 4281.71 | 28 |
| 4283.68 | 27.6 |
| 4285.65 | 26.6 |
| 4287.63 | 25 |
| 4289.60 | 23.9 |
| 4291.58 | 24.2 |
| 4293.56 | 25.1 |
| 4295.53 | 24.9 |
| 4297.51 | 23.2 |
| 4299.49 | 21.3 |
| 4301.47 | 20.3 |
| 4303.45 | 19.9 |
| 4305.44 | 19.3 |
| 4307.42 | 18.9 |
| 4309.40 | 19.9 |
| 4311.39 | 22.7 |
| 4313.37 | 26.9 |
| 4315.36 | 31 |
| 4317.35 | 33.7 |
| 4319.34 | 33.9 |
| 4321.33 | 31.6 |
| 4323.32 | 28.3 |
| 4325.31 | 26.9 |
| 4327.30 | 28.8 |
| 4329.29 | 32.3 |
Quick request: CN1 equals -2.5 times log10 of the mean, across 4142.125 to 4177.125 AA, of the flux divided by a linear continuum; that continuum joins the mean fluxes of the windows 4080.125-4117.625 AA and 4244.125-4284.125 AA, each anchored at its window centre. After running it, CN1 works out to -0.011 mag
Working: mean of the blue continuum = 29.1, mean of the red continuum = 25.7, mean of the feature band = 28.1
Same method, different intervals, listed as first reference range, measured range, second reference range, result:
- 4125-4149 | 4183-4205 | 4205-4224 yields 0.05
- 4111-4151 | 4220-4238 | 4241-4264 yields 0.18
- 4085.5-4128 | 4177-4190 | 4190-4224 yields 0.01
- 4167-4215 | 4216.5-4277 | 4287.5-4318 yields 0.03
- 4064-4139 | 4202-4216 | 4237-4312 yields -0.13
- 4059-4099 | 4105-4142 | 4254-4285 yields -0.09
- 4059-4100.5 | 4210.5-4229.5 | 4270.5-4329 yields 0.03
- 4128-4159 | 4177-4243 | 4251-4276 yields -0.03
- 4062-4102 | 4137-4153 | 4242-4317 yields -0.02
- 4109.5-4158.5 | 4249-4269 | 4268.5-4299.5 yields -0.03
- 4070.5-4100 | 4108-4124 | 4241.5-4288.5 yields -0.06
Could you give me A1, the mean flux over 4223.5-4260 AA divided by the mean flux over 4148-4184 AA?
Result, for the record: 0.9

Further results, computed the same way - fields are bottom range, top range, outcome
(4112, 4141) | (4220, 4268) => 0.88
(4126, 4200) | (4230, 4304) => 0.91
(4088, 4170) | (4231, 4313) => 0.87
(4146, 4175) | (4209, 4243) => 0.90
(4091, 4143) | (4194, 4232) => 0.92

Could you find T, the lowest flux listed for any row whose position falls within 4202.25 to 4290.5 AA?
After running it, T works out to 16.9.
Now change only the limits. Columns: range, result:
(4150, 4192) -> 26.3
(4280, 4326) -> 18.9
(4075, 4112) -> 24.2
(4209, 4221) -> 28.2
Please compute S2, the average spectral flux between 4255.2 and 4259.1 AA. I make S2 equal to 25.3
